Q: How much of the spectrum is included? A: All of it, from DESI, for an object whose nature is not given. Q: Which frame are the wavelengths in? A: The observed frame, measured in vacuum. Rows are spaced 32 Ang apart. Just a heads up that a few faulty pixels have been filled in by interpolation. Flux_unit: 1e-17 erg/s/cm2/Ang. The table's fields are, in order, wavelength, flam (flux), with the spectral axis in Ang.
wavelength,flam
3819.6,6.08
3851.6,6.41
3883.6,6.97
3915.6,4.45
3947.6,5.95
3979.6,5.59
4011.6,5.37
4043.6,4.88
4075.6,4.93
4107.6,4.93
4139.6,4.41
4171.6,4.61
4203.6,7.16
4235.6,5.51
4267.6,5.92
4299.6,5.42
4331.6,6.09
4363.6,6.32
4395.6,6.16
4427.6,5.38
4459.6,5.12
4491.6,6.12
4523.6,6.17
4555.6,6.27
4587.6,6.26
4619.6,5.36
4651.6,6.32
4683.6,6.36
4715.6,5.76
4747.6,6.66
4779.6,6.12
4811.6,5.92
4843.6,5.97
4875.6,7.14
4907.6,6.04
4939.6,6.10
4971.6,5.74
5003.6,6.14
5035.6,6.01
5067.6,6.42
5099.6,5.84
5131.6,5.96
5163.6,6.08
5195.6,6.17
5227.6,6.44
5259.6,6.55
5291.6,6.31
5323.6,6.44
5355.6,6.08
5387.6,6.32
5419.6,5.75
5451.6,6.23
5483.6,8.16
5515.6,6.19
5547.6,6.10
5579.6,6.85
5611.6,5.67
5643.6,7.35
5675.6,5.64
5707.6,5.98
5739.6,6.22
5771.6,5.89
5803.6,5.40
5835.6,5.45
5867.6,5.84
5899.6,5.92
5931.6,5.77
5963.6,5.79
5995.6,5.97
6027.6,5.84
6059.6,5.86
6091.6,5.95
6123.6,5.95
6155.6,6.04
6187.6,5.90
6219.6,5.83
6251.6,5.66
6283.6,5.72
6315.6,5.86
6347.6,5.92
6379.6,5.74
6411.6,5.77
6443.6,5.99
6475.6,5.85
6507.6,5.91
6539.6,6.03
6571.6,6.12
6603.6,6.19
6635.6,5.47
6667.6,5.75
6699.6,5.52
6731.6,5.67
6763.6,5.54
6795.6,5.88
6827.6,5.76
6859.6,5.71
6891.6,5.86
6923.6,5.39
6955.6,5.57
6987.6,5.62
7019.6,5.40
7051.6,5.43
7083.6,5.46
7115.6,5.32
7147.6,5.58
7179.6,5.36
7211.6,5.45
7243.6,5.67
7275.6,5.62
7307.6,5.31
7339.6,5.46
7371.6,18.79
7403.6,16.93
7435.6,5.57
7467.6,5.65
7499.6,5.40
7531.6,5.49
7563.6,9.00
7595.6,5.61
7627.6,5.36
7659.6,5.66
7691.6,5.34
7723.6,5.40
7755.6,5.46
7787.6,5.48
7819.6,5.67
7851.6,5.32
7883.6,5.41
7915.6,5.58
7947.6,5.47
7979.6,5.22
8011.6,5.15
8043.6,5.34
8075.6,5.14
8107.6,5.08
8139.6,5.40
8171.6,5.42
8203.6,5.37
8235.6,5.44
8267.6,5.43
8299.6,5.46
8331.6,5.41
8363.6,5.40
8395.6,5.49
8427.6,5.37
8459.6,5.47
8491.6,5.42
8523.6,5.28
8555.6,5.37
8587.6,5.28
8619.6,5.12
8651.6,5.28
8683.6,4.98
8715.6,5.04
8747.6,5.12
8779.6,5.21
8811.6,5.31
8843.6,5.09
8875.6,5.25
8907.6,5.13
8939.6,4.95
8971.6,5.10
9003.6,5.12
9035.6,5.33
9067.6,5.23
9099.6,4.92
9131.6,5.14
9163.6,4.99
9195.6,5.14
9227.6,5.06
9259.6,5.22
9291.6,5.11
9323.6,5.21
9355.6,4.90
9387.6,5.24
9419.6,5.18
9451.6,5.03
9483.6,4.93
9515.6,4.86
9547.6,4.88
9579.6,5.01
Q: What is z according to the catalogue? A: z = 0.13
